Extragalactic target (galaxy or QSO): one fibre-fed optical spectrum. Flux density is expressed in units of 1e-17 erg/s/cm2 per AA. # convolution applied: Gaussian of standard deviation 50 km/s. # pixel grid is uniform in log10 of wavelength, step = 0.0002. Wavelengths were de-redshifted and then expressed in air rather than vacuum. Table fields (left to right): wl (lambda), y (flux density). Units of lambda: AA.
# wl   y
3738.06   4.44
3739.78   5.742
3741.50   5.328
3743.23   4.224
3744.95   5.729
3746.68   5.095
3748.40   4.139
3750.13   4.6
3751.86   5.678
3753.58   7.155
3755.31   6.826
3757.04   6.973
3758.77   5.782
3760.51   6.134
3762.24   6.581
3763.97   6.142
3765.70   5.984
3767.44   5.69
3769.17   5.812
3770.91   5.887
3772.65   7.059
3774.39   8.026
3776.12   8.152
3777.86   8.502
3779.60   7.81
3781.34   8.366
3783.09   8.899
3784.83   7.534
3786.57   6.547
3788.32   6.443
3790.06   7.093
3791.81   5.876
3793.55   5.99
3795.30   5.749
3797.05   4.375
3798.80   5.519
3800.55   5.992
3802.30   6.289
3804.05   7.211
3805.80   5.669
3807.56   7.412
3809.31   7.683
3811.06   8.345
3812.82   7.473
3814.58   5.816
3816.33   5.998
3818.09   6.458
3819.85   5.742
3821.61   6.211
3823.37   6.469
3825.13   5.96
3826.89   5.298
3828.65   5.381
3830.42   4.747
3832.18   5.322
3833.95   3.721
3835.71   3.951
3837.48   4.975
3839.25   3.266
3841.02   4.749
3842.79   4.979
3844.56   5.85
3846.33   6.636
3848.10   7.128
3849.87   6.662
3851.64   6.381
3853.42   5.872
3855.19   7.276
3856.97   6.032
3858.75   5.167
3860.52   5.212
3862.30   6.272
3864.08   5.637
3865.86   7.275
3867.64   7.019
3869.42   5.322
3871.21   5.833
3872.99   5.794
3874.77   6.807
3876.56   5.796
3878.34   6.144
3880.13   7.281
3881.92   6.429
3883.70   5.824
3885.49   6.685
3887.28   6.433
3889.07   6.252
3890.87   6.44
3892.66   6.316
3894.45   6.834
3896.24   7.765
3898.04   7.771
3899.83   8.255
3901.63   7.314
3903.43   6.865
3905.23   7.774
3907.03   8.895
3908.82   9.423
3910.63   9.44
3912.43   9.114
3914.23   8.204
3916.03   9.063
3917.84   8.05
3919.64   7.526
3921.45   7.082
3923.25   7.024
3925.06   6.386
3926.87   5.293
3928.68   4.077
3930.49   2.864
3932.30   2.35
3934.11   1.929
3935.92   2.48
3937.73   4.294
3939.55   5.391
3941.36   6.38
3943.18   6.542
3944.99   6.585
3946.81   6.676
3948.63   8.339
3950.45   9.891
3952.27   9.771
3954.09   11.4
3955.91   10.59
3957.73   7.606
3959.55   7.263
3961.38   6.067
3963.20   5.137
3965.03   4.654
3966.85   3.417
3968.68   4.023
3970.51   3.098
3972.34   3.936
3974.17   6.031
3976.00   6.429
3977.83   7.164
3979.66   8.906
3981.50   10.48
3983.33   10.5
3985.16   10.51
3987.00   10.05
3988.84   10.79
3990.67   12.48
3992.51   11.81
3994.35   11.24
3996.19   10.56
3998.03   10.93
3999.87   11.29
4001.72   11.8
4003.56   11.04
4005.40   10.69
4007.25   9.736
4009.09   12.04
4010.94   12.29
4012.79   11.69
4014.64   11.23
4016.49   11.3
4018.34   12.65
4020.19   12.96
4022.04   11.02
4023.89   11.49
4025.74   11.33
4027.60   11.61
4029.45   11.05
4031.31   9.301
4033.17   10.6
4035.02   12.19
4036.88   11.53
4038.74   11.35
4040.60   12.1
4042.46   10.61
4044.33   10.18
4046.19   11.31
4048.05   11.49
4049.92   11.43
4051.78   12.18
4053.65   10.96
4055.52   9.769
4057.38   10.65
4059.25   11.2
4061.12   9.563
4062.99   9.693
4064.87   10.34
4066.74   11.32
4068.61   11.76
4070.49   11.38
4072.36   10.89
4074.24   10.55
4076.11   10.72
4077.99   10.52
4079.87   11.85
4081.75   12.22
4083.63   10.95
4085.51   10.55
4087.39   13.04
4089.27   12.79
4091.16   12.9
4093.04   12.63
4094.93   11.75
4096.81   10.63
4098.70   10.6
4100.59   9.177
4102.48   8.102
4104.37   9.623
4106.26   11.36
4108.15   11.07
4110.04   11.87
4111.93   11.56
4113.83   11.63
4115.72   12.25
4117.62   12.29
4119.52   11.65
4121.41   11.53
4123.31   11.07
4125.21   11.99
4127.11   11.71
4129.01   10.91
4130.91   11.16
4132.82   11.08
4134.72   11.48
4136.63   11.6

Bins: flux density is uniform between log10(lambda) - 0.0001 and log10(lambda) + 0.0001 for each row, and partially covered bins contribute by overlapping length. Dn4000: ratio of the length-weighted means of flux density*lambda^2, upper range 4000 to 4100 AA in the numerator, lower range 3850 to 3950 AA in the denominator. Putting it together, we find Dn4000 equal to 1.88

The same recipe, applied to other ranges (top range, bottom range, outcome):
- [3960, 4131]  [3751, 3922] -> 1.78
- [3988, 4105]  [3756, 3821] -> 1.91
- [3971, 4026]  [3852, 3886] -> 1.80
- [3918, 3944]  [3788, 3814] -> 0.83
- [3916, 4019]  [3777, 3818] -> 1.30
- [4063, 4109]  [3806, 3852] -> 2.15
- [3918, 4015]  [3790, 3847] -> 1.47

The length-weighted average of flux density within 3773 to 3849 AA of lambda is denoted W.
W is 6.27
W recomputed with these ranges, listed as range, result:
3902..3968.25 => 6.76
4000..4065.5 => 11.2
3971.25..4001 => 9.55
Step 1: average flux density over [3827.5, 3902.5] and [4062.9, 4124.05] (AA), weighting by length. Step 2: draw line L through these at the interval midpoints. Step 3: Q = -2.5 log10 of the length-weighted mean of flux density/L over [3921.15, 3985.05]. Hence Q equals 0.27 mag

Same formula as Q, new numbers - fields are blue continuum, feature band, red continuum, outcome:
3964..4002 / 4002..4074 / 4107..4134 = -0.15 mag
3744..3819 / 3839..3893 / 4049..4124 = 0.26 mag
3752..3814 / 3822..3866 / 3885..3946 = 0.19 mag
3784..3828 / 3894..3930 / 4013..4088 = 0.12 mag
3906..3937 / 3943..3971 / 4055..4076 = 0.06 mag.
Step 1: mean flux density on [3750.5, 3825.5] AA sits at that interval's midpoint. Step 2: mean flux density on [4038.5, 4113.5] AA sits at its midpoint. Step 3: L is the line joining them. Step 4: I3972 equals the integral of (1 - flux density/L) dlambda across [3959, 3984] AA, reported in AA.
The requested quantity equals 8.7 AA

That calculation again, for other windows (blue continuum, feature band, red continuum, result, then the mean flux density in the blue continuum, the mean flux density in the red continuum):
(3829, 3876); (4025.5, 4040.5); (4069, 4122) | -2.0 AA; 5.69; 11.3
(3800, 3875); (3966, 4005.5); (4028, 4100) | 2.1 AA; 5.98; 11.2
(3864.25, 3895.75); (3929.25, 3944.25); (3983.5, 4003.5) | 8.1 AA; 6.38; 11.1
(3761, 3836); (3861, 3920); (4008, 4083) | 7.8 AA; 6.42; 11.2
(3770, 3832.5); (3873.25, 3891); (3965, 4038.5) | 3.5 AA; 6.6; 9.98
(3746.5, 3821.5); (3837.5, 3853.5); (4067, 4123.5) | 3.9 AA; 6.53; 11.3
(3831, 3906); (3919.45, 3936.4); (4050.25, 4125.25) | 6.4 AA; 6.17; 11.2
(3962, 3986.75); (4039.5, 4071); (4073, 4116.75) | -4.1 AA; 6.58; 11.2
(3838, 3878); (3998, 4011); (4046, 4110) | -2.6 AA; 5.95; 11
